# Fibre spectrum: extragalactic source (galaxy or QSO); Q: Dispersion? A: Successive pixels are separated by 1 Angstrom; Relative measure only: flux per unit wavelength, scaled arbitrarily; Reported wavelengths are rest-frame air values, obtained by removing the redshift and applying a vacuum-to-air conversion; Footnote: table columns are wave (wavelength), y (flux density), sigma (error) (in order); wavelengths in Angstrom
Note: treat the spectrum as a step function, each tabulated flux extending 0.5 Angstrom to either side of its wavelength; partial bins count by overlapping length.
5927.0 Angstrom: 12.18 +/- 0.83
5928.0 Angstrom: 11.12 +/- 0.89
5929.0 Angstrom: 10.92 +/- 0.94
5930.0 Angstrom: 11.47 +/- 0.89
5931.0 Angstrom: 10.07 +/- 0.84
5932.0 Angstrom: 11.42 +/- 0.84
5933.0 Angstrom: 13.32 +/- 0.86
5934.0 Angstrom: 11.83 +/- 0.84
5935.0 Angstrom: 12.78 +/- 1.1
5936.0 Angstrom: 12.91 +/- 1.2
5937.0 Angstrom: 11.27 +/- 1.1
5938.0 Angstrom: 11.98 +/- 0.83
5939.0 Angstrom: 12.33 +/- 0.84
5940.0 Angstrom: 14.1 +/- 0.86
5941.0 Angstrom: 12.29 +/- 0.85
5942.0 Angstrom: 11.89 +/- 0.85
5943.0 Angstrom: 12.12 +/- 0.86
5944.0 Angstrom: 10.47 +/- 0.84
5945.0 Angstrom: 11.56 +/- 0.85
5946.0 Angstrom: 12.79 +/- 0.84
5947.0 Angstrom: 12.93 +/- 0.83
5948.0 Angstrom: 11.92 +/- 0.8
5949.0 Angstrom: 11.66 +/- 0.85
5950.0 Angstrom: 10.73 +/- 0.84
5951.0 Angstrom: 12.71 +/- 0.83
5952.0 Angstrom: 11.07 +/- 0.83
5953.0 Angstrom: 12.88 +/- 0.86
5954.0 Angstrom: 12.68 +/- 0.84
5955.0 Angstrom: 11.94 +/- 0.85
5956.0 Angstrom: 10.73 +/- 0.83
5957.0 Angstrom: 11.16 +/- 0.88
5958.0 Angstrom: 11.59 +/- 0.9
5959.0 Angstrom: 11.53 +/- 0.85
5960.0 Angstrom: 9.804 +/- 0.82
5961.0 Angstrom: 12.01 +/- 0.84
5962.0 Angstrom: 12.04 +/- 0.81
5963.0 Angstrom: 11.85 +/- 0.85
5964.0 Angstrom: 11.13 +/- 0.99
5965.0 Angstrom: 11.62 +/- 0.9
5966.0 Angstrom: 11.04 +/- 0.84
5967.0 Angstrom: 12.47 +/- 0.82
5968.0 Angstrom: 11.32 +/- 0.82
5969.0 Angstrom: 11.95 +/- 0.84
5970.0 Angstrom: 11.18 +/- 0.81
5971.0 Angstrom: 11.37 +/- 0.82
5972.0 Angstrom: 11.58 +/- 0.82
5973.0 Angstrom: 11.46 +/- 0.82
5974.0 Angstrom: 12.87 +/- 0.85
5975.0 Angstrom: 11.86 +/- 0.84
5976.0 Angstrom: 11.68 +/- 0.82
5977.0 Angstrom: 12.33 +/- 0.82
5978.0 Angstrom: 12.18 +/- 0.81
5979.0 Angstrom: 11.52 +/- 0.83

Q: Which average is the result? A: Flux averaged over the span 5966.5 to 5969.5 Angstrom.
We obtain 11.9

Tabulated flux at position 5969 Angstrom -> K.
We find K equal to 11.95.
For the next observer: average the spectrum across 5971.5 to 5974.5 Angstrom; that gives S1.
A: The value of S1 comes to 12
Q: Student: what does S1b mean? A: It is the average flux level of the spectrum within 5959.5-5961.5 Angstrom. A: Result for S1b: 10.9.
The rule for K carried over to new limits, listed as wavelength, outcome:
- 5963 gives 11.85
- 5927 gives 12.18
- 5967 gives 12.47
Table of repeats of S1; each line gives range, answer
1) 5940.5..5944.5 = 11.7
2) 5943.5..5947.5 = 11.9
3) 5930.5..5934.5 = 11.7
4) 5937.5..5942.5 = 12.5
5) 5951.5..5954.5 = 12.2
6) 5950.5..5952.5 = 11.9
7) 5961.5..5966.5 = 11.5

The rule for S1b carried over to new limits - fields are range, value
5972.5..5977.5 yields 12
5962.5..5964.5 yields 11.5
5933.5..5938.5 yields 12.2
